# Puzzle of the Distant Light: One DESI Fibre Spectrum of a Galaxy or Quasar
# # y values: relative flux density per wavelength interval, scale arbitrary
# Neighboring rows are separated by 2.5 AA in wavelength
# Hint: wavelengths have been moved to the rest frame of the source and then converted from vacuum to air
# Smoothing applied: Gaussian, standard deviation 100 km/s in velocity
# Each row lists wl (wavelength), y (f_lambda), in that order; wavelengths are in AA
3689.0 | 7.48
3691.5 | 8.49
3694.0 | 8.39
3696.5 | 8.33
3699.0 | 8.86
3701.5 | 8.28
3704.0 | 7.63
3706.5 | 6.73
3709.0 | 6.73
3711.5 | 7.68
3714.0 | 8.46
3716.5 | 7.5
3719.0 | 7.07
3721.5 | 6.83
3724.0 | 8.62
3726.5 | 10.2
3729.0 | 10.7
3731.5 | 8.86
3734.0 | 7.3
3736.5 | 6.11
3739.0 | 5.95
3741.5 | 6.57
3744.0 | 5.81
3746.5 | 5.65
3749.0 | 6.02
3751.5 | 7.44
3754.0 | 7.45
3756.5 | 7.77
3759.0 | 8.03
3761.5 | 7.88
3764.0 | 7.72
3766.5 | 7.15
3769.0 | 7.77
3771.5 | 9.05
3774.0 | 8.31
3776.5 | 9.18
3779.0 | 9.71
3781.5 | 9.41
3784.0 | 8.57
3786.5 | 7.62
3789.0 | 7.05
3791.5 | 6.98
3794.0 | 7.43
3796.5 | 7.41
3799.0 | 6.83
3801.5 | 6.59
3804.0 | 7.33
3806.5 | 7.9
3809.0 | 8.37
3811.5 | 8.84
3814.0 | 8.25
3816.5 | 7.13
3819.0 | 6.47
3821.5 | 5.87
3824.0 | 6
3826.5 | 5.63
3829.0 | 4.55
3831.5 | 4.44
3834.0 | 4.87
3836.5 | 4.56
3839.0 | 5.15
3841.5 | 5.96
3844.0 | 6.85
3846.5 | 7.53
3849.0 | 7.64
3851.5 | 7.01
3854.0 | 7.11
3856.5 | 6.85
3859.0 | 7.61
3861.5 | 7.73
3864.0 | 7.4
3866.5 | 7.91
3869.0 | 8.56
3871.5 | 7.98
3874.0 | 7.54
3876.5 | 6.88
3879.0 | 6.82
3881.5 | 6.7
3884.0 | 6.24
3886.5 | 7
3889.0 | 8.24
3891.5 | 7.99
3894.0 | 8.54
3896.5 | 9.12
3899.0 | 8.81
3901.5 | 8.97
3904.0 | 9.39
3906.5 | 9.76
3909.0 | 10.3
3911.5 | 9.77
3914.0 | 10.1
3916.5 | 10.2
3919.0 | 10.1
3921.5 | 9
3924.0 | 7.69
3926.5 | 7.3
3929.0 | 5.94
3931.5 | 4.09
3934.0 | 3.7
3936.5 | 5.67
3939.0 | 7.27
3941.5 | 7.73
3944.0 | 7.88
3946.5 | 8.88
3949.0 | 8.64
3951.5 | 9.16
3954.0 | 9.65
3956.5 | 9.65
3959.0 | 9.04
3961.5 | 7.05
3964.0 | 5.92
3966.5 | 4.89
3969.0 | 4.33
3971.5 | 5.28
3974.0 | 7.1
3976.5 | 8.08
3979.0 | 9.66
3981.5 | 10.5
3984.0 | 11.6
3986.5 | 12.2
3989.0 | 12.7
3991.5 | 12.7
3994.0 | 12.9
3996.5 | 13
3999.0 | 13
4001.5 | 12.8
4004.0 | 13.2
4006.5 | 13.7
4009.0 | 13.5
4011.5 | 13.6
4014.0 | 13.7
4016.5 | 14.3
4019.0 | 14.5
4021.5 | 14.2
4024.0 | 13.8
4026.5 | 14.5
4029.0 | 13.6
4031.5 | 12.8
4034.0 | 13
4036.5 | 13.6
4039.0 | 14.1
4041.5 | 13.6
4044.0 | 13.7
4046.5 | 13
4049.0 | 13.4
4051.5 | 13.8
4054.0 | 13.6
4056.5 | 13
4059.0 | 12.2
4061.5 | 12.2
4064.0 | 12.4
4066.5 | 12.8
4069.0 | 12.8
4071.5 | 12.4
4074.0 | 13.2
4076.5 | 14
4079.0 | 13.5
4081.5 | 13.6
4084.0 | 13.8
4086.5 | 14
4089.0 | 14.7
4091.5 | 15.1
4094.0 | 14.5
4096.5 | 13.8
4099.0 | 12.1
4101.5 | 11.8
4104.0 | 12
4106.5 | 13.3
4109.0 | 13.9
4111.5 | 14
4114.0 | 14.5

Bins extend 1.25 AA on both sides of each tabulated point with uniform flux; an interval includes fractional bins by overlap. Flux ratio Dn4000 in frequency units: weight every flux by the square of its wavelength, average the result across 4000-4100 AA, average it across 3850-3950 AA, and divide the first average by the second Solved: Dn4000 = 1.85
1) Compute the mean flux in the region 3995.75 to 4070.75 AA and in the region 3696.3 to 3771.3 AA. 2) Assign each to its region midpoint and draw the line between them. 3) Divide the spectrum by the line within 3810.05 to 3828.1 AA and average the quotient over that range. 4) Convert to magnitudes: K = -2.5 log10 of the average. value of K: 0.321 mag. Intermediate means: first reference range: 7.58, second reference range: 13.4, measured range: 6.86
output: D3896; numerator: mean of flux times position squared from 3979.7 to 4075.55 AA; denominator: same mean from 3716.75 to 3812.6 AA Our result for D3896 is 1.95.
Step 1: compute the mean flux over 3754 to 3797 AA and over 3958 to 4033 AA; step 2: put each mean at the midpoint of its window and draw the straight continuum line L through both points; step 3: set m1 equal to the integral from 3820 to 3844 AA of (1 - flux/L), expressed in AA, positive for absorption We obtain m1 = 9.62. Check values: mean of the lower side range 8.05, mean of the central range 5.32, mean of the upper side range 11.3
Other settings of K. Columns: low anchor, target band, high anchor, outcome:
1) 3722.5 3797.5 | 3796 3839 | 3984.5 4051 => 0.36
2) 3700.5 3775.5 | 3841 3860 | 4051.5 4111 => 0.31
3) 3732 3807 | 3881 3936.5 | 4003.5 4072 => 0.28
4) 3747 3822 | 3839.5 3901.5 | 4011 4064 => 0.28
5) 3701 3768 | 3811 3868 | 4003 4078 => 0.40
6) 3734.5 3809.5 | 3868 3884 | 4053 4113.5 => 0.28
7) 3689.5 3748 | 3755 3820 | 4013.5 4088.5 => 0.13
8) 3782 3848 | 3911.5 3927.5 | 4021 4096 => 0.05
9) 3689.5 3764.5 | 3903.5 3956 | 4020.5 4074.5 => 0.33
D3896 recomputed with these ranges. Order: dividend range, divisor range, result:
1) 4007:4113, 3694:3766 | 2.10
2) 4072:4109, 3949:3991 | 1.66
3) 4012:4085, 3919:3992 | 1.75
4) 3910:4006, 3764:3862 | 1.35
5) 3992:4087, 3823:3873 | 2.24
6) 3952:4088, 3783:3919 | 1.75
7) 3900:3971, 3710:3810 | 1.12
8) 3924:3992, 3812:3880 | 1.26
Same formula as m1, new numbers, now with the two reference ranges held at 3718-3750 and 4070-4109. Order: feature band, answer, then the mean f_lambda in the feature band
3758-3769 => 0.3 AA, 7.7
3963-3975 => 6.3 AA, 5.46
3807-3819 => 1.1 AA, 7.96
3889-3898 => 1.4 AA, 8.51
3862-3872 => 1.8 AA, 7.94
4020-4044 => -2.4 AA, 13.7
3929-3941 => 6.0 AA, 5.42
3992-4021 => -3.4 AA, 13.5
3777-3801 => 1.2 AA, 7.89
